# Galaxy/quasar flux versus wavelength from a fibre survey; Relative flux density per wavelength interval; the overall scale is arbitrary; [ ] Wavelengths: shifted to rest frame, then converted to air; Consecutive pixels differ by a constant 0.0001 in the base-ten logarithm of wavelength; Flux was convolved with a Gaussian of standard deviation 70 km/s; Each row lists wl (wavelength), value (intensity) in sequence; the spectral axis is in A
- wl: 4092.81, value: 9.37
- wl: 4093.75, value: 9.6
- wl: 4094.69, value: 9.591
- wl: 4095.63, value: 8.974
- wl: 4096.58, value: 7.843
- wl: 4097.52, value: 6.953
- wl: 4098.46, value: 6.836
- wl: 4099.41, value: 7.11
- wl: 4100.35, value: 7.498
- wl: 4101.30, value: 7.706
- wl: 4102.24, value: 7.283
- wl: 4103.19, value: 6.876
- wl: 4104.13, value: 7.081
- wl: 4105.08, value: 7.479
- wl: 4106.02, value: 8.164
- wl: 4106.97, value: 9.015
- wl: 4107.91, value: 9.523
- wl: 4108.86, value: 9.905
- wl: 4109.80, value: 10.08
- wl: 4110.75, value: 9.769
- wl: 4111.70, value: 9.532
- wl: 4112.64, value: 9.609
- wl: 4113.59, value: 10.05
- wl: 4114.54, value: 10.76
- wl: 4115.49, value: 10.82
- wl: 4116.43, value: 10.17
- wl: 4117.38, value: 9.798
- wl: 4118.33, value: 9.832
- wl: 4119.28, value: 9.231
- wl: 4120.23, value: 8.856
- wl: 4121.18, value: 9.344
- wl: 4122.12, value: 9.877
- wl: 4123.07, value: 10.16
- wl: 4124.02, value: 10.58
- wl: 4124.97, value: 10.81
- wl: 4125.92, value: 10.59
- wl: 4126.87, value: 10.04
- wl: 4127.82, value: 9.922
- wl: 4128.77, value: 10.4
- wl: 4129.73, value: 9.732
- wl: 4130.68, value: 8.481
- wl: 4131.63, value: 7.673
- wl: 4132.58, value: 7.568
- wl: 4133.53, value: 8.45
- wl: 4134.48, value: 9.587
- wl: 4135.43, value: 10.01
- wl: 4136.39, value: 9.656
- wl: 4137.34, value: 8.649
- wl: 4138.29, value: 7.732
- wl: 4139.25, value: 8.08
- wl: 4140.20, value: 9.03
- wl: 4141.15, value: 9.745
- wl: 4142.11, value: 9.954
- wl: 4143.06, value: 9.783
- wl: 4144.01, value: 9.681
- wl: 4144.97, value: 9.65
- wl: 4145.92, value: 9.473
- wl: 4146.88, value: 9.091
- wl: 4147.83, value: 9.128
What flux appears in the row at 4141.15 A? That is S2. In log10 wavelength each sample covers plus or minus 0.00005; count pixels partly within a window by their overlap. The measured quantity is 9.745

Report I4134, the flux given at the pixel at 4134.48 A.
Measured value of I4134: 9.587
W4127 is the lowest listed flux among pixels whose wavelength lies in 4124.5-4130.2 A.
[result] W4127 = 9.732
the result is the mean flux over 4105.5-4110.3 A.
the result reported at 9.33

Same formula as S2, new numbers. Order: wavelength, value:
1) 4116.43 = 10.17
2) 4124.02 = 10.58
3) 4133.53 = 8.45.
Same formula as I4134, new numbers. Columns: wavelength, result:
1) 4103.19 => 6.876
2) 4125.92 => 10.59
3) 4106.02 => 8.164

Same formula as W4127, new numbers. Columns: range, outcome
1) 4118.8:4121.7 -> 8.856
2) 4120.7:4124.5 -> 9.344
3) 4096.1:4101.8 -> 6.836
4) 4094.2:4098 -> 6.953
